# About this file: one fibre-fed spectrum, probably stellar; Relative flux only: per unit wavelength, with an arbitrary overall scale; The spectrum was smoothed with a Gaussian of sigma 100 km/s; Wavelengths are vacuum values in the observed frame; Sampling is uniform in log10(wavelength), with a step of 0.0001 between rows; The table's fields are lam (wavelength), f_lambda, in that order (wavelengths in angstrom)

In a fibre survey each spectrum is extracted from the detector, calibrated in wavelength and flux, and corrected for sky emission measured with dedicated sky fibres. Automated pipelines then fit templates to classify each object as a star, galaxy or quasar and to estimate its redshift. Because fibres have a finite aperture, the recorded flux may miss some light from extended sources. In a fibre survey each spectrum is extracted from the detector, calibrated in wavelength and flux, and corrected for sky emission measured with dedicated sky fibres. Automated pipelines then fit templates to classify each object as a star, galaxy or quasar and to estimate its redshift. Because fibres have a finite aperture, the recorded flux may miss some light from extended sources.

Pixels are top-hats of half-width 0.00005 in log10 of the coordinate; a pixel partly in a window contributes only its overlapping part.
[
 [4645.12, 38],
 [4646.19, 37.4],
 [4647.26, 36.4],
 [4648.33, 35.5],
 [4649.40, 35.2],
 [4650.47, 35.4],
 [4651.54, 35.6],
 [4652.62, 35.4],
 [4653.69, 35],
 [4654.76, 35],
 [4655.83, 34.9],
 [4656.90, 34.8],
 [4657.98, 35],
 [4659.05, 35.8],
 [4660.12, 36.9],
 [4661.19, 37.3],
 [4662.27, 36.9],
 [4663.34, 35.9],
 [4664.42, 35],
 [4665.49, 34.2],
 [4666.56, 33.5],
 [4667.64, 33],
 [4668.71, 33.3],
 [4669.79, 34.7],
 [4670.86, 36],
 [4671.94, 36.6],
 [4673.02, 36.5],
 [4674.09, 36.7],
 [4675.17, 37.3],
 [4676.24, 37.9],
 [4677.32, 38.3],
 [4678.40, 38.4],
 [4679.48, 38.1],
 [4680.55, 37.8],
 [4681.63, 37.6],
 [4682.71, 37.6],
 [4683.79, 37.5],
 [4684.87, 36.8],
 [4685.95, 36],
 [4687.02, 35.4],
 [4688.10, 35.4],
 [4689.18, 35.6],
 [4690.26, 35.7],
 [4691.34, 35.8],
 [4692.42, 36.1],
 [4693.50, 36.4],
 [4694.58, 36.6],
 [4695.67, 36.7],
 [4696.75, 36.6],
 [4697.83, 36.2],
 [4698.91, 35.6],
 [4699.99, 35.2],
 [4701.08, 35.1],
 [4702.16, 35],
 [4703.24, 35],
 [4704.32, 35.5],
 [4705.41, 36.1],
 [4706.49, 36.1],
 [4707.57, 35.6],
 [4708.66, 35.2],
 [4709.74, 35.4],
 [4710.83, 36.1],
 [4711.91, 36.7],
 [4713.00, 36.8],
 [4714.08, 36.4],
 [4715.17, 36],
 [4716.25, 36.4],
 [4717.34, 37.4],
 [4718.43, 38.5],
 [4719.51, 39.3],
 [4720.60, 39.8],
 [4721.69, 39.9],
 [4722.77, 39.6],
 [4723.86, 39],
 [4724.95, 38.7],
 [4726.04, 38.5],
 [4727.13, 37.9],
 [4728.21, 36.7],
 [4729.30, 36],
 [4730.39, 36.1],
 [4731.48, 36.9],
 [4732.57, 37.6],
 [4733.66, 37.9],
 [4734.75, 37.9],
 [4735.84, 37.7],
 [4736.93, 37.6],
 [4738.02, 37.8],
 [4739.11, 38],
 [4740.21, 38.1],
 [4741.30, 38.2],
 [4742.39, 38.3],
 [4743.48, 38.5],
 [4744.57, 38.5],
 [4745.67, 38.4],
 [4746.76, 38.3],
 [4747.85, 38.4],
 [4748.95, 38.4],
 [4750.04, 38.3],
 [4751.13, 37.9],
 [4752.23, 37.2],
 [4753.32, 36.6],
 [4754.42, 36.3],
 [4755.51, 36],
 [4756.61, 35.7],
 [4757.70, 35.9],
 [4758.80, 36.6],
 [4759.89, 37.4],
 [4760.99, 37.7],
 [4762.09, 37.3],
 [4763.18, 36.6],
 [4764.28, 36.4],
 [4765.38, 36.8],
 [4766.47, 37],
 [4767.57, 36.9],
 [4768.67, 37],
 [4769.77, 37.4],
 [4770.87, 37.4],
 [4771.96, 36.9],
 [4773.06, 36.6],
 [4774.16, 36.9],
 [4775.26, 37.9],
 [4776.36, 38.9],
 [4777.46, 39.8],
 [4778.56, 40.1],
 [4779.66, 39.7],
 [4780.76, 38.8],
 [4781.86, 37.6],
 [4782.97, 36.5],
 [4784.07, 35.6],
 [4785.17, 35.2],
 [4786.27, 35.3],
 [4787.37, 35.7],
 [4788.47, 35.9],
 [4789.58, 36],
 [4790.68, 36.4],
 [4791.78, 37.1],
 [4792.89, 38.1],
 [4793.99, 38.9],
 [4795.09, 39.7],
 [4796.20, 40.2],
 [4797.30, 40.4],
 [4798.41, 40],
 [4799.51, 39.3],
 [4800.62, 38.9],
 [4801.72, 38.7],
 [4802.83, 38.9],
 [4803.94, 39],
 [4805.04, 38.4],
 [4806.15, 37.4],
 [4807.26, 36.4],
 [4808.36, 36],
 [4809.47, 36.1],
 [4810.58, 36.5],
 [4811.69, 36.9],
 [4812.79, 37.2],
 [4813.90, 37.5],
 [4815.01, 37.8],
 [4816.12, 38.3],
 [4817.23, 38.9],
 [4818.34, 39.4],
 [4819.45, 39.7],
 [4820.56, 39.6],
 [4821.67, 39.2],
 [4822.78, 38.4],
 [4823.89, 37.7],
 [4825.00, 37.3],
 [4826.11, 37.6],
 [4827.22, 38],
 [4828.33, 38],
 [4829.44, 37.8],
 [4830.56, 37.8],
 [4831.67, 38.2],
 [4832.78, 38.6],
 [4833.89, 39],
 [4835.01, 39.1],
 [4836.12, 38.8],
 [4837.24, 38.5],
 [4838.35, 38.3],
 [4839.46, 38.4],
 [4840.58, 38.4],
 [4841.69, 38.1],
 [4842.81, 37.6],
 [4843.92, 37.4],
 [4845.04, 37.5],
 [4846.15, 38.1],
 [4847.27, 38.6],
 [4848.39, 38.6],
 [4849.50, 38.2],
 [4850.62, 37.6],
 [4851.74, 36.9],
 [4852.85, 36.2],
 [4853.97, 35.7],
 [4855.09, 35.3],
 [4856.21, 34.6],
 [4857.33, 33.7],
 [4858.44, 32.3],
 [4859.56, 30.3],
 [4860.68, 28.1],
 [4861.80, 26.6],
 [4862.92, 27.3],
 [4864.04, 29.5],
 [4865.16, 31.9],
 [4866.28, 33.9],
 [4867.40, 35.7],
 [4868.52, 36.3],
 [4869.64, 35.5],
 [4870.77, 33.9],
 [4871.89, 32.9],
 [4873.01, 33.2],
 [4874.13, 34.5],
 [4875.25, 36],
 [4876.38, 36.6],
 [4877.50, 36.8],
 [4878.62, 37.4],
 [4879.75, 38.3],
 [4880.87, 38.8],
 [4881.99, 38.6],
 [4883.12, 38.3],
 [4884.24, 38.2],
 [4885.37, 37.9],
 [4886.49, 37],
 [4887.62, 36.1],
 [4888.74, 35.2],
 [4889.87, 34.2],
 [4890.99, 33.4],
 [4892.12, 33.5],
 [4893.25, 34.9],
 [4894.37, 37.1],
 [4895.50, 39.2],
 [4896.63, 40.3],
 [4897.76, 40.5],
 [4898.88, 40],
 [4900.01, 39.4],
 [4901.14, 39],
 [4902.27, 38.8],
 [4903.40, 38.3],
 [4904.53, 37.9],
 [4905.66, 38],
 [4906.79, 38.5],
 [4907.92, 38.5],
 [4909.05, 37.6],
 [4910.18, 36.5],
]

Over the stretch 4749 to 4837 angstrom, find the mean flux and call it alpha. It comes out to 37.7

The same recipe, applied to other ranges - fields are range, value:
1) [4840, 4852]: 37.9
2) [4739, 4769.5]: 37.4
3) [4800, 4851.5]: 38.1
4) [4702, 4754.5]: 37.4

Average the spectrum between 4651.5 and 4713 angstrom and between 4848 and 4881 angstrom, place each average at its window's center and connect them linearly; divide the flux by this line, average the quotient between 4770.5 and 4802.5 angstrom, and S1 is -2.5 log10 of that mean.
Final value -0.08 mag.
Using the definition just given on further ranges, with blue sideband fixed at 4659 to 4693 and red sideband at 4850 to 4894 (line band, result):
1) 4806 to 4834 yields -0.083 mag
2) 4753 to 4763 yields -0.030 mag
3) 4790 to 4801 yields -0.104 mag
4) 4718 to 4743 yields -0.067 mag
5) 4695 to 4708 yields 0.010 mag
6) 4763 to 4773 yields -0.042 mag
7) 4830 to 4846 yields -0.097 mag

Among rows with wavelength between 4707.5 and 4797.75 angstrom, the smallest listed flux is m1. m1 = 35.2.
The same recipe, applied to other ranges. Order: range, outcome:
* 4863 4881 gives 29.5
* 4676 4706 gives 35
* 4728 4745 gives 36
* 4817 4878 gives 26.6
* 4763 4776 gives 36.4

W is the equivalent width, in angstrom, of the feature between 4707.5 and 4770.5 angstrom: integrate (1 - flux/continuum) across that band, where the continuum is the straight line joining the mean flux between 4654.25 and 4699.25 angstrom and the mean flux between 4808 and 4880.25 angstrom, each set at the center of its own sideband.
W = -2.1 angstrom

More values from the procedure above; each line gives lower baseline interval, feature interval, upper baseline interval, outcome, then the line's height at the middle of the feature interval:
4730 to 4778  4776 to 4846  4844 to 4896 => -3.23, 36.4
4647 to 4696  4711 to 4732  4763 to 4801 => -0.53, 36.8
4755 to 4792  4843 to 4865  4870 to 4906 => 1.58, 37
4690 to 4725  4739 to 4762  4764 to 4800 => -0.19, 37.2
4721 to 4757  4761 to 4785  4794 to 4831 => 0.33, 38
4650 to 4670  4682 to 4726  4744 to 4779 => -0.63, 36.1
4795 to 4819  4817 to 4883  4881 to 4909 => 2.77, 37.9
